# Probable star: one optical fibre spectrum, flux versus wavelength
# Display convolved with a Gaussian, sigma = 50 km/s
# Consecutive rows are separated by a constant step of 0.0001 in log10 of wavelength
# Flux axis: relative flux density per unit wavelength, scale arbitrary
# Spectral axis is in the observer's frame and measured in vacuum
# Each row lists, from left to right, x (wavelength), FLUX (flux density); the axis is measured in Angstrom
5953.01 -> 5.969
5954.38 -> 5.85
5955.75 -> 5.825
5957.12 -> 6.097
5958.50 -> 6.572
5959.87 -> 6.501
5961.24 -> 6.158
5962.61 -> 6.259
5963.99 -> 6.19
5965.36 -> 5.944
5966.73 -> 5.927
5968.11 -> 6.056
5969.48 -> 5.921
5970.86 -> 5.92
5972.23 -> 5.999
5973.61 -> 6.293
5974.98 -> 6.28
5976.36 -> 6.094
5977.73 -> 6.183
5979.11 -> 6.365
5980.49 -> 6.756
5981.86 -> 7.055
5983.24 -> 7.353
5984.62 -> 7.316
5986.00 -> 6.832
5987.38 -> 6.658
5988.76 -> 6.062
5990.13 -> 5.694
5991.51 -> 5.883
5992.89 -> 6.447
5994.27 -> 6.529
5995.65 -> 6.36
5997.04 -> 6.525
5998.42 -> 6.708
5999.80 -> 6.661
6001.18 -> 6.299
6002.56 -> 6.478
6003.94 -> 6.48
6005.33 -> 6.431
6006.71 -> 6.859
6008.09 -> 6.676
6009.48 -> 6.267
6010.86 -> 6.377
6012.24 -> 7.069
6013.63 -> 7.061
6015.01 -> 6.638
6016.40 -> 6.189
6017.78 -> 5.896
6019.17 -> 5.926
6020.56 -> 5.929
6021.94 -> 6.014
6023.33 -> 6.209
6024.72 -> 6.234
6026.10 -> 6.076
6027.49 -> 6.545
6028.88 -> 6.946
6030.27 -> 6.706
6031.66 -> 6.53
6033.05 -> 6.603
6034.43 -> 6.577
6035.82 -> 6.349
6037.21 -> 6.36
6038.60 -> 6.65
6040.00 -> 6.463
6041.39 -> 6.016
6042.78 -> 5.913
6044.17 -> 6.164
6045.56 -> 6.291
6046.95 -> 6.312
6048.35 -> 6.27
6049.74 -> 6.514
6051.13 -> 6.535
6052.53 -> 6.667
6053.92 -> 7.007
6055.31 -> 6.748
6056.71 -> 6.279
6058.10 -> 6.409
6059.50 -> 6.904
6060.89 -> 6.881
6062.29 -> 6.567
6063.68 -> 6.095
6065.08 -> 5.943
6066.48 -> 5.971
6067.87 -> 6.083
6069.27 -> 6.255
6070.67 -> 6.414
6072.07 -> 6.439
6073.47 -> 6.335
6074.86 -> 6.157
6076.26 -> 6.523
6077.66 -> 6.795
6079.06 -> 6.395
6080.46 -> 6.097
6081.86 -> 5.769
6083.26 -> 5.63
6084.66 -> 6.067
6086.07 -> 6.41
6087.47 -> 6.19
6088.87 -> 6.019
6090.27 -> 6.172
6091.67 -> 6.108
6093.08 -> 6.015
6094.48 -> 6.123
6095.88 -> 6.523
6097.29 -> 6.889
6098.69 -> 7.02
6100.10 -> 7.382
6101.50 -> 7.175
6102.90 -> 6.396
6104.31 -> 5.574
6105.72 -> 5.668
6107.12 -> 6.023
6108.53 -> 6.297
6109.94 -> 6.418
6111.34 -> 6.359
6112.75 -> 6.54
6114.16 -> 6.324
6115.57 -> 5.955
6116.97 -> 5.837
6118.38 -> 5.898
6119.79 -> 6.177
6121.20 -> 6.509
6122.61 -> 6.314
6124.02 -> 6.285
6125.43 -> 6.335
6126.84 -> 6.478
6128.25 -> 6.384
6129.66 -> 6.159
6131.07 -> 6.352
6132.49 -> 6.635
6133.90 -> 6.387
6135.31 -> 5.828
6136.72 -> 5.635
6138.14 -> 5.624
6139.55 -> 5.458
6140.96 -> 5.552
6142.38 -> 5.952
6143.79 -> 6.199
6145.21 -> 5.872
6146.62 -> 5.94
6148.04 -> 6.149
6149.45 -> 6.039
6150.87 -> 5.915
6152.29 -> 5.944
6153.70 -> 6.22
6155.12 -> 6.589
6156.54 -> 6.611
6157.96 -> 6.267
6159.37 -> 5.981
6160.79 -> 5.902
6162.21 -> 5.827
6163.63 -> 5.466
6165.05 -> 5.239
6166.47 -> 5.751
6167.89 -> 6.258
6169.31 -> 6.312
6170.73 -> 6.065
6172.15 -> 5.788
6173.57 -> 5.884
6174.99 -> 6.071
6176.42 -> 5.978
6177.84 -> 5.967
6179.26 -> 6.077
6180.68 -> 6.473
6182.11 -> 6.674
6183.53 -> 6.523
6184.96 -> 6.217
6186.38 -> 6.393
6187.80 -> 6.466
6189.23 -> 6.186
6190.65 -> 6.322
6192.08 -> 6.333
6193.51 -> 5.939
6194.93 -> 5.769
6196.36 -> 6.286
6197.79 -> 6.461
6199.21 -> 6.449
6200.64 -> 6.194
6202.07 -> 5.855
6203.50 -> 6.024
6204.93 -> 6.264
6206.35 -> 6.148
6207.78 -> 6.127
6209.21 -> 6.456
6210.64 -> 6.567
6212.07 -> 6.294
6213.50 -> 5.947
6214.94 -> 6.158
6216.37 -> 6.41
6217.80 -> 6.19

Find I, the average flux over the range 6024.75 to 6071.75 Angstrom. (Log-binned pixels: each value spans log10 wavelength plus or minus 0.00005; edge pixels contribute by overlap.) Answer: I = 6.42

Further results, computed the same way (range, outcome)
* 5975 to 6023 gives 6.47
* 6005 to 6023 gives 6.41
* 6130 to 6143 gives 5.94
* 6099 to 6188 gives 6.14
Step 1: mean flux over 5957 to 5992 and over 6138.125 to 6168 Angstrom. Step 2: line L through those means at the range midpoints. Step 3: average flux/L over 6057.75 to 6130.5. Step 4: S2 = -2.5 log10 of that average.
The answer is -0.04 mag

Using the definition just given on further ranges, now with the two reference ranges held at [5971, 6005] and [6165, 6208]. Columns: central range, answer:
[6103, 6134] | 0.01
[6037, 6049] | 0.02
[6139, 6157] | 0.03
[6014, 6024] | 0.05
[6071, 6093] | 0.02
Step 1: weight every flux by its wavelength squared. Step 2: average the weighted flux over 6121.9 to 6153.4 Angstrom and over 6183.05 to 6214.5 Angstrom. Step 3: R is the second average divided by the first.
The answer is 1.05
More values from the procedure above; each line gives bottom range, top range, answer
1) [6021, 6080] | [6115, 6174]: 0.97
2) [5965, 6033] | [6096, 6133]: 1.03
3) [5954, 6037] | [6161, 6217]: 1.03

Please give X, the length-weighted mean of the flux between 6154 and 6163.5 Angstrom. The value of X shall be 6.15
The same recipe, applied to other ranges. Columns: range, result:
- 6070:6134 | 6.3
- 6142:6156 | 6.09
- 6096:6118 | 6.39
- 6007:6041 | 6.43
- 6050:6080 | 6.45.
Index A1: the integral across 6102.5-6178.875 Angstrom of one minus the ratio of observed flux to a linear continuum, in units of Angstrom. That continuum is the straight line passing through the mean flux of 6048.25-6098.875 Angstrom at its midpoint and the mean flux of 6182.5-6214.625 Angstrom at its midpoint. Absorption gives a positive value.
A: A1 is 2.76 Angstrom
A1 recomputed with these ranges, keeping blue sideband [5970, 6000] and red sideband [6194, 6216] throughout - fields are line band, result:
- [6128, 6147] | 0.9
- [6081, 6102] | -0.1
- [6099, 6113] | -0.2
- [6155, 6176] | 0.9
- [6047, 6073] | -0.3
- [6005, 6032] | -0.1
